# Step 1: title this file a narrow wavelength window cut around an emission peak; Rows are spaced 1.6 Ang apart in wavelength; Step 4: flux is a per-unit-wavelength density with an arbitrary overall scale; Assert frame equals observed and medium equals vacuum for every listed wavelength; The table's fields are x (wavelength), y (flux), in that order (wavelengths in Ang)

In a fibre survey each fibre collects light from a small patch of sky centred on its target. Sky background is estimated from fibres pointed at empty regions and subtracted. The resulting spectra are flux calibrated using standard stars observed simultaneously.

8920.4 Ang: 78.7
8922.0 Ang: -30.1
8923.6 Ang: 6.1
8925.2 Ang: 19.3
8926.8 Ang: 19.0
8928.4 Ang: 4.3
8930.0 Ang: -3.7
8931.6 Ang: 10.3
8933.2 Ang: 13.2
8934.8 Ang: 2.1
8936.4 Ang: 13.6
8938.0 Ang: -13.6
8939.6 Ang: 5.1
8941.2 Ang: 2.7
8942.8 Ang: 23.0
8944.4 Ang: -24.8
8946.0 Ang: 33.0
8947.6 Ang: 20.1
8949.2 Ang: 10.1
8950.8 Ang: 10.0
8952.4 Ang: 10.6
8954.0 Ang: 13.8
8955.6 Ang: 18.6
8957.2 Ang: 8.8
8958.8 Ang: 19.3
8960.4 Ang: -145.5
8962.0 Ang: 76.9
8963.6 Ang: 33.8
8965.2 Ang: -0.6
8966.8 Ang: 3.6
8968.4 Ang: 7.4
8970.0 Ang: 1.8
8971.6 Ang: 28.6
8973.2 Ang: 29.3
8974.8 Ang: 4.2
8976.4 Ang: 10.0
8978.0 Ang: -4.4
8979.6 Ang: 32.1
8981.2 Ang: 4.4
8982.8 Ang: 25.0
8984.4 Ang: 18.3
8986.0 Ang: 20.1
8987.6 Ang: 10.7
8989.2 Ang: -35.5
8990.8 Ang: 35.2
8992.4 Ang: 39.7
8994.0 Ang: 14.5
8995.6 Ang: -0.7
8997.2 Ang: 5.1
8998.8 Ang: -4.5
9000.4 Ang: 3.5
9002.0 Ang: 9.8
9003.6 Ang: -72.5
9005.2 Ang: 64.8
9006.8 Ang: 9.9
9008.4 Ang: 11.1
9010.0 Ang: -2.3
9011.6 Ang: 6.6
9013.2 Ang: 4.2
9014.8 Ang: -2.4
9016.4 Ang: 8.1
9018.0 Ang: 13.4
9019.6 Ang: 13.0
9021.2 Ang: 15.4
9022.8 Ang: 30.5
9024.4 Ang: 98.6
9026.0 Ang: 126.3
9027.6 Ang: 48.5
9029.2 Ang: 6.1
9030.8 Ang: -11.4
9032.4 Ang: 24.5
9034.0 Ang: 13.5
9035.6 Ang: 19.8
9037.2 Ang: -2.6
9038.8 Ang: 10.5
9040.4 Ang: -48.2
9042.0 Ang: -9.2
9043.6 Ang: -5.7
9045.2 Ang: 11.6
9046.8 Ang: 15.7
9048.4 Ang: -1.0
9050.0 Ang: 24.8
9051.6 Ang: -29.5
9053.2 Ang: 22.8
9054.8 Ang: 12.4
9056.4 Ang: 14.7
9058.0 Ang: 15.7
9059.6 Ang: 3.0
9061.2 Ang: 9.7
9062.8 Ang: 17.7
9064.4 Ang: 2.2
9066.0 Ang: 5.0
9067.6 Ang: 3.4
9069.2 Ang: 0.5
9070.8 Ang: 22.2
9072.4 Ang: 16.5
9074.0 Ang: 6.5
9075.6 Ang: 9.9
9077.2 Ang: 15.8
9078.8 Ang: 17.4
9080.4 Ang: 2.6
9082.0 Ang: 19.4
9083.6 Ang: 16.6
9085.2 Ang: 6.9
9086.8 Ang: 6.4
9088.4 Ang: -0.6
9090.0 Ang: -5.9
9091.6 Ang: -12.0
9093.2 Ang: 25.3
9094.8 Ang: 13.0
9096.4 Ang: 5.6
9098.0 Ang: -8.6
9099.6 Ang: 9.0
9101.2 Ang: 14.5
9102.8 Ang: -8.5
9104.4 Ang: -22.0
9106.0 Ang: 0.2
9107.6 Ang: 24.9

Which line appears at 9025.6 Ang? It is H-beta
